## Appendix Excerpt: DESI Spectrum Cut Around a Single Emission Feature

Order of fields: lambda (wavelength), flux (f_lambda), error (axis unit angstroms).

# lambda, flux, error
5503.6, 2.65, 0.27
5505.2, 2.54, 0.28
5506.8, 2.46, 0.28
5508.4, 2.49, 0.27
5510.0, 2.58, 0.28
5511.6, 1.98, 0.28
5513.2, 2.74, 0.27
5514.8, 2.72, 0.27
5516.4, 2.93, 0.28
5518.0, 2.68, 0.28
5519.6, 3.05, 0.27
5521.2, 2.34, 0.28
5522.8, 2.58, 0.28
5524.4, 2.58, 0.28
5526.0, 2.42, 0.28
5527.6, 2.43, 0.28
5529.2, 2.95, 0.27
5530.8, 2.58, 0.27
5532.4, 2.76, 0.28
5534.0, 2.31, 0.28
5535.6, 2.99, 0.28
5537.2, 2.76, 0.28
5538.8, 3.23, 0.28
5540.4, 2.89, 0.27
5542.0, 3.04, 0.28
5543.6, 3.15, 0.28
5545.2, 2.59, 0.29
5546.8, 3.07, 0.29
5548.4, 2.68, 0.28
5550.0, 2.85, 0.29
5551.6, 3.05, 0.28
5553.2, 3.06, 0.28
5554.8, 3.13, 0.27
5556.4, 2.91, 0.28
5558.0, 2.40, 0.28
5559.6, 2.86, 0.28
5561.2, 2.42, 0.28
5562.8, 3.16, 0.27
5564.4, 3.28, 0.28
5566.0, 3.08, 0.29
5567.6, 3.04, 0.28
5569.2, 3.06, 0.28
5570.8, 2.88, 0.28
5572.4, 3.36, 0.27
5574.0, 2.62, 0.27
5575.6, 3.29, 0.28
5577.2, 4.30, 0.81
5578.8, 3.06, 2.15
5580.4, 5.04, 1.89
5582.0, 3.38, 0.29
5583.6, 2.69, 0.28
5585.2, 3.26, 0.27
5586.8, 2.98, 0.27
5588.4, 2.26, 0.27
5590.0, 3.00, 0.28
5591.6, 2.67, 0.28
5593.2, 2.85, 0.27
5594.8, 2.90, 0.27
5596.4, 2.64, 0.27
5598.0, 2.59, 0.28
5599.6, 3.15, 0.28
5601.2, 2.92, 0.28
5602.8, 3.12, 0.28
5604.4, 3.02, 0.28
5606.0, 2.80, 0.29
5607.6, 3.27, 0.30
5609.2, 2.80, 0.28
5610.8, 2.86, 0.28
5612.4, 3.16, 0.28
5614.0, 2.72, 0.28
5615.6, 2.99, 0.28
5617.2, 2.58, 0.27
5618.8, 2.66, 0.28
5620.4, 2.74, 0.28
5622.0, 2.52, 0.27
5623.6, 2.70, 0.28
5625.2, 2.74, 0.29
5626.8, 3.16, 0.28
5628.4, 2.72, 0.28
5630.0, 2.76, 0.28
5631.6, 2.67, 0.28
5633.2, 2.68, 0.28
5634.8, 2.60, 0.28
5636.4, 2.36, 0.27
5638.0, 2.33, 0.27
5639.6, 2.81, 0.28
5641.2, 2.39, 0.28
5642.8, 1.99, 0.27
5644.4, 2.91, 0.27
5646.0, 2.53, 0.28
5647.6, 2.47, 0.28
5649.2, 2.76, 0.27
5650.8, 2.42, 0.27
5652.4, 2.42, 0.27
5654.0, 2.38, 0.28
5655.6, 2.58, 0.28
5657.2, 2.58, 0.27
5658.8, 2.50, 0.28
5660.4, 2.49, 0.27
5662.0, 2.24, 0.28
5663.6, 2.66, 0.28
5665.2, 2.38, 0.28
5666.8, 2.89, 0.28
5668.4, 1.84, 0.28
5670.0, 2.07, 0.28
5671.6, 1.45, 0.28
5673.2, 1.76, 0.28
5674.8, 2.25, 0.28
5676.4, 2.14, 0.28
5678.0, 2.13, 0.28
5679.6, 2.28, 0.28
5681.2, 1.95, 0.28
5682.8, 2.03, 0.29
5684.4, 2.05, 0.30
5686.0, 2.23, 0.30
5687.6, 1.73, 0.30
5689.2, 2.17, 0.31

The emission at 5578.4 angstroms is C III]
